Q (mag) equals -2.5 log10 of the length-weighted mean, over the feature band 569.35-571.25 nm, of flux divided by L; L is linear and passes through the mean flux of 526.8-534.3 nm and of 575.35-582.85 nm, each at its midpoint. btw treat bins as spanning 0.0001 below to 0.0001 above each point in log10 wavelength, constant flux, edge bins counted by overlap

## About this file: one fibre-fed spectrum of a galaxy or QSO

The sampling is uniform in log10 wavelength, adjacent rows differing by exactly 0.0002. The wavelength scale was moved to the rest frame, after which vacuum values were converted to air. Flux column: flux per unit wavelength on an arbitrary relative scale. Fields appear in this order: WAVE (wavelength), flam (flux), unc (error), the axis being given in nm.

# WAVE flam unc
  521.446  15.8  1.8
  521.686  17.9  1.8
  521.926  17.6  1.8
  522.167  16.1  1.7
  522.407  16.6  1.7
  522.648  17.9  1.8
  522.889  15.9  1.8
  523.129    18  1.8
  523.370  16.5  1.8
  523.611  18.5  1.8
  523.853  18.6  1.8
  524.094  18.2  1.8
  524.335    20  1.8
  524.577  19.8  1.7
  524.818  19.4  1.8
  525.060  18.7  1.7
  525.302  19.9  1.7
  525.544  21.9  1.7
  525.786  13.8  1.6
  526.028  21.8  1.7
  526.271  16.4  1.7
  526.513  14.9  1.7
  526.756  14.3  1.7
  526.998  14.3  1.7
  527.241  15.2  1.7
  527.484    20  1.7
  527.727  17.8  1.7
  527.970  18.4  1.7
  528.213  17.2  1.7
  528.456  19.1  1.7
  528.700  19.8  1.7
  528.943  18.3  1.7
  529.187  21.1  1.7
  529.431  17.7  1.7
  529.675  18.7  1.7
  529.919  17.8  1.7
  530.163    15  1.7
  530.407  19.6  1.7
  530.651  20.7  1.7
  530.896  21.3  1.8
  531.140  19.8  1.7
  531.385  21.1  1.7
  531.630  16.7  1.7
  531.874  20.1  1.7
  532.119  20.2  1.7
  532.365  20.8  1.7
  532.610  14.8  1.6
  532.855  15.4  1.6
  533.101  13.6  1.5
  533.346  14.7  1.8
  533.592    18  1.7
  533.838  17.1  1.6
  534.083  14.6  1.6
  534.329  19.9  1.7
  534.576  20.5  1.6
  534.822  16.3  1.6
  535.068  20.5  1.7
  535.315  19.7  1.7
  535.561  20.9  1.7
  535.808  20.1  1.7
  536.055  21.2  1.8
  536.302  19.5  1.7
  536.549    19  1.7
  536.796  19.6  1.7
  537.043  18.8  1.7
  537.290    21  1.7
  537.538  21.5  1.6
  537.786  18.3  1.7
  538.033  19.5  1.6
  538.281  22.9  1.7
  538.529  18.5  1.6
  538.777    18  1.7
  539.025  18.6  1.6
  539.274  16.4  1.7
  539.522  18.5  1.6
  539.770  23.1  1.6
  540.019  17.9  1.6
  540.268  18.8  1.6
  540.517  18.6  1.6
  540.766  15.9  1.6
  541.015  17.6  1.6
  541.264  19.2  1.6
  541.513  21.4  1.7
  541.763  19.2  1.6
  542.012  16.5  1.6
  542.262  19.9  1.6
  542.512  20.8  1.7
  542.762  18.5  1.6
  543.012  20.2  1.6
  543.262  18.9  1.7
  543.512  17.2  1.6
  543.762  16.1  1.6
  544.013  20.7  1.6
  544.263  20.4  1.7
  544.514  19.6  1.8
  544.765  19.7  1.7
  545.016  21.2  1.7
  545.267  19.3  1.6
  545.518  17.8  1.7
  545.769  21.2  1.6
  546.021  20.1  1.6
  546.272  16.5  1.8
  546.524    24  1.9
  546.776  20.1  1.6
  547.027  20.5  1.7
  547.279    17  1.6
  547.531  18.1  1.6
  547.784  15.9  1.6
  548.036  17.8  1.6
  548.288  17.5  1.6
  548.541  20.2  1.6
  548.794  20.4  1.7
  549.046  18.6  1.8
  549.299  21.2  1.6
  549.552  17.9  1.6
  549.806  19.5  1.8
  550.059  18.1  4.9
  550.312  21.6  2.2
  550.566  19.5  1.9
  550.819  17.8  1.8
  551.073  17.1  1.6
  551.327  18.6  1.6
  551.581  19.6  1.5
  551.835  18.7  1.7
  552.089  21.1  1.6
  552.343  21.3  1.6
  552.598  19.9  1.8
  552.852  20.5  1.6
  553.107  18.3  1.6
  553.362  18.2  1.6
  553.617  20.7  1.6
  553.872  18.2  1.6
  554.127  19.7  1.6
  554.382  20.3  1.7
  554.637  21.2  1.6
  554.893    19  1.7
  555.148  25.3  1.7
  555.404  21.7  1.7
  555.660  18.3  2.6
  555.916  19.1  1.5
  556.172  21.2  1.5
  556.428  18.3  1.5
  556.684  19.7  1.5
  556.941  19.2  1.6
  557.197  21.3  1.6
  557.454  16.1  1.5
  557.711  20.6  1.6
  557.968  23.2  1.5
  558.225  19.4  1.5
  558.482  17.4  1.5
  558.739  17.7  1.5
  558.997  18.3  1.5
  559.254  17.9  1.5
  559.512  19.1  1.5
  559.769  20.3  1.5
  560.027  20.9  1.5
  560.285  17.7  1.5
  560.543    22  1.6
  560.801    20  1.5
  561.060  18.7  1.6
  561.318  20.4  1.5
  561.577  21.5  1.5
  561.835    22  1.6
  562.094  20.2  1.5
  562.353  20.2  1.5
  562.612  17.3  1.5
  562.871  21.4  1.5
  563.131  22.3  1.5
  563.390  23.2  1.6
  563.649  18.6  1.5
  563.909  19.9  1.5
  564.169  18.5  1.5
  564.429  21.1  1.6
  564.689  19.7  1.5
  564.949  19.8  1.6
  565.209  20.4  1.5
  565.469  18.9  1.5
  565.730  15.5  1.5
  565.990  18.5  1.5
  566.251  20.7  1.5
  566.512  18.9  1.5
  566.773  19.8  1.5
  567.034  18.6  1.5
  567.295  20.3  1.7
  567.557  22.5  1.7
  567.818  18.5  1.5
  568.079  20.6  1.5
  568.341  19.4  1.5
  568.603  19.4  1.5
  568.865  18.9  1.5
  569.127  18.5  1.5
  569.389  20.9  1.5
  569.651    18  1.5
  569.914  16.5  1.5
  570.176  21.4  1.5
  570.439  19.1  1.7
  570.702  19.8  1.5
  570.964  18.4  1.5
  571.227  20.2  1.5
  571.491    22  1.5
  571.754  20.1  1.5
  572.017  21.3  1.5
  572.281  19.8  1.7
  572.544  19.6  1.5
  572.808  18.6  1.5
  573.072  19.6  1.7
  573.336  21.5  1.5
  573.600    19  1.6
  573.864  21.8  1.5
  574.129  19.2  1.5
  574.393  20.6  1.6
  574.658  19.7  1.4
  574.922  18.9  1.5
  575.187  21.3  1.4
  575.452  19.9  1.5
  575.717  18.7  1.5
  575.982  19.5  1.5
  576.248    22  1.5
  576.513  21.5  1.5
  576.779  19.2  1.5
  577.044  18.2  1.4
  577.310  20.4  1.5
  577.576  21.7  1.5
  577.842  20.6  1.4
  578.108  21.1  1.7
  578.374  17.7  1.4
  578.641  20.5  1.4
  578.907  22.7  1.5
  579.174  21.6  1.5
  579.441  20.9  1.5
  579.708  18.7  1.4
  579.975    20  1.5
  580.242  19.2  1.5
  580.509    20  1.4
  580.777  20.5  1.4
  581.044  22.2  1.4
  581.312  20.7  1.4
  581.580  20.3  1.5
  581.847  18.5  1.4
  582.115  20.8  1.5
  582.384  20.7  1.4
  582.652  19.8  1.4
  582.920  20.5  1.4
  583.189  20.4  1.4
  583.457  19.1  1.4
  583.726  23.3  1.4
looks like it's 0.04 mag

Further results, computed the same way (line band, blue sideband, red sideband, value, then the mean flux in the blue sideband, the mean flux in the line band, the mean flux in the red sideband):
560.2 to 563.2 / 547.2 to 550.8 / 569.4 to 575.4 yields -0.05 mag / 18.8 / 20.3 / 19.9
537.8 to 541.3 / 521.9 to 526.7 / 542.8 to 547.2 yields 0.02 mag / 18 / 18.8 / 19.6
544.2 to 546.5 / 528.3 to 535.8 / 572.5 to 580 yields -0.04 mag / 18.5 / 19.7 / 20.2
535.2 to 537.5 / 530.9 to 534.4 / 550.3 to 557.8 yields -0.11 mag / 17.7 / 20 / 19.7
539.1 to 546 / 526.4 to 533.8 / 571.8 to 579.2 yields -0.03 mag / 17.9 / 19.1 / 20.2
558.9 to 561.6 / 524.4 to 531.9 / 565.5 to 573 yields -0.02 mag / 18.4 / 19.7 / 19.5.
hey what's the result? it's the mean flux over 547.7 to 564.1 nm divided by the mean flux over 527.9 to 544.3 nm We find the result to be 1.0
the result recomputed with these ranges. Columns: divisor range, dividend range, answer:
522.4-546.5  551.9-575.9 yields 1.06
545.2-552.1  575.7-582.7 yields 1.06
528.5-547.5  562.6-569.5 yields 1.04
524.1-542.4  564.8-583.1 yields 1.07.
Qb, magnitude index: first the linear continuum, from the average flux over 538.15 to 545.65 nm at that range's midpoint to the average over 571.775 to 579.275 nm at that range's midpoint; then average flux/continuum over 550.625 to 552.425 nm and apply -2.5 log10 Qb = 0.01 mag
